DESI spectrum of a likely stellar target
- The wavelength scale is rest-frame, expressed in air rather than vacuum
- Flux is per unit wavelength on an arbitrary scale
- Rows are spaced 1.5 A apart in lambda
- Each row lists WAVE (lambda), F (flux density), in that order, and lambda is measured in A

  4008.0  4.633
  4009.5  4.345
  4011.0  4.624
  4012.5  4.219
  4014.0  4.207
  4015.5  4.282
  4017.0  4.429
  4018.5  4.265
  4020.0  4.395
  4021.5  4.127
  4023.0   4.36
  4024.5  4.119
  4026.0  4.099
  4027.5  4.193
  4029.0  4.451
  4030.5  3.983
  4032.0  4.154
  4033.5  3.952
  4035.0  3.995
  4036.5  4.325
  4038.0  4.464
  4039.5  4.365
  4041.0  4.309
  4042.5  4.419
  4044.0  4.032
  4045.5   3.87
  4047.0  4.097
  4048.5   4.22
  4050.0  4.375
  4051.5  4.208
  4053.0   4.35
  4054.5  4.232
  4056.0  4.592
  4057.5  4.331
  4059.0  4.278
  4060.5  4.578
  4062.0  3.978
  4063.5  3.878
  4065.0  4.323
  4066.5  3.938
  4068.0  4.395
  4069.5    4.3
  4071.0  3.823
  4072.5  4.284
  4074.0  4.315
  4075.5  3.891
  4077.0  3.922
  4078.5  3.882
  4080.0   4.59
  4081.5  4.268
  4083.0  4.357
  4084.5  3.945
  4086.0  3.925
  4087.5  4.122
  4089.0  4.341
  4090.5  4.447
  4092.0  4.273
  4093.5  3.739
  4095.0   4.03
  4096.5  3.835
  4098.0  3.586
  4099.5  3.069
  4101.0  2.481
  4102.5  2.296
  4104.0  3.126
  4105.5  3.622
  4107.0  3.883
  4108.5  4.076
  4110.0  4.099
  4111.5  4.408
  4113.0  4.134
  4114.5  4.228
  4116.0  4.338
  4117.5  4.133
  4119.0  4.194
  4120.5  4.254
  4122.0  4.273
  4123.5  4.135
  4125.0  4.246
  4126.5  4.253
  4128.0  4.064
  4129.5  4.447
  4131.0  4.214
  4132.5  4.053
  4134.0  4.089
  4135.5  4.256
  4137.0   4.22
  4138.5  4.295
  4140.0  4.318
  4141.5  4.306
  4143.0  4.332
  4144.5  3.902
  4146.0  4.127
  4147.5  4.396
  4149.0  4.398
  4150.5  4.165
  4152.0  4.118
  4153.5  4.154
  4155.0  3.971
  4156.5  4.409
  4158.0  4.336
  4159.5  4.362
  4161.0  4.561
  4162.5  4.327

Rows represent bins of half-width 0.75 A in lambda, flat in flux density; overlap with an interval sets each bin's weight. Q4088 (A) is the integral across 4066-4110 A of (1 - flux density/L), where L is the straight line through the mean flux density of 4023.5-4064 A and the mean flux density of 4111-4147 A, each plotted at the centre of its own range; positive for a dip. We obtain 3.4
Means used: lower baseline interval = 4.22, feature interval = 3.89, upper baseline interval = 4.22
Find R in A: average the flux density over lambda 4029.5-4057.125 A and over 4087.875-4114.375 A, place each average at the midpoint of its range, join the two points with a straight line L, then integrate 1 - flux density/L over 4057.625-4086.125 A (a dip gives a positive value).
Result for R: -1.2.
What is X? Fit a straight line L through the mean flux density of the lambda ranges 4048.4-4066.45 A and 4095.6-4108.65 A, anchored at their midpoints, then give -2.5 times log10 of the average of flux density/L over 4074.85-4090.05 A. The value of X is -0.11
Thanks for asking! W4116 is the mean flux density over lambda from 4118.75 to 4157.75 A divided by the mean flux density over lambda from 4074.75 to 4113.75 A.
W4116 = 1.09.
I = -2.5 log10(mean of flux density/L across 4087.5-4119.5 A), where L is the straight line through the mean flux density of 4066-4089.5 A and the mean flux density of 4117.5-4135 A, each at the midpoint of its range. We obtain 0.09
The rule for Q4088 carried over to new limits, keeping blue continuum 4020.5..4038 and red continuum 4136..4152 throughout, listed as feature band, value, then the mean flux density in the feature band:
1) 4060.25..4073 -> 0.15 A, 4.15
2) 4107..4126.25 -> 0.12 A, 4.2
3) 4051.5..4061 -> -0.41 A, 4.37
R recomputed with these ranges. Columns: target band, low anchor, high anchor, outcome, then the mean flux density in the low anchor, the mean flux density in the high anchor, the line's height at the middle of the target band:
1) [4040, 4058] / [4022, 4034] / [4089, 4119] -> -0.83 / 4.17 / 3.8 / 4.07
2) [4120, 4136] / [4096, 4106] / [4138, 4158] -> -1.95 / 3.12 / 4.23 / 3.75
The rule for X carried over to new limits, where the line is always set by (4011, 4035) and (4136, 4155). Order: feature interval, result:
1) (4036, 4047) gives -0.01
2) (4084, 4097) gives 0.04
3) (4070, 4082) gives 0.03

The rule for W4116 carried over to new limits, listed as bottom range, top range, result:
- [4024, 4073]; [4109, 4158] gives 1.00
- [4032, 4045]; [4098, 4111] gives 0.80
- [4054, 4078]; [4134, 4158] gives 1.01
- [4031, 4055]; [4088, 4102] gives 0.89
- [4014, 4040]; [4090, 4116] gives 0.88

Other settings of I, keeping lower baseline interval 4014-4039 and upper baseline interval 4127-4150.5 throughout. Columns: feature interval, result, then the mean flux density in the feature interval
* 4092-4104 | 0.255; 3.34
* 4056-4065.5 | -0.007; 4.25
